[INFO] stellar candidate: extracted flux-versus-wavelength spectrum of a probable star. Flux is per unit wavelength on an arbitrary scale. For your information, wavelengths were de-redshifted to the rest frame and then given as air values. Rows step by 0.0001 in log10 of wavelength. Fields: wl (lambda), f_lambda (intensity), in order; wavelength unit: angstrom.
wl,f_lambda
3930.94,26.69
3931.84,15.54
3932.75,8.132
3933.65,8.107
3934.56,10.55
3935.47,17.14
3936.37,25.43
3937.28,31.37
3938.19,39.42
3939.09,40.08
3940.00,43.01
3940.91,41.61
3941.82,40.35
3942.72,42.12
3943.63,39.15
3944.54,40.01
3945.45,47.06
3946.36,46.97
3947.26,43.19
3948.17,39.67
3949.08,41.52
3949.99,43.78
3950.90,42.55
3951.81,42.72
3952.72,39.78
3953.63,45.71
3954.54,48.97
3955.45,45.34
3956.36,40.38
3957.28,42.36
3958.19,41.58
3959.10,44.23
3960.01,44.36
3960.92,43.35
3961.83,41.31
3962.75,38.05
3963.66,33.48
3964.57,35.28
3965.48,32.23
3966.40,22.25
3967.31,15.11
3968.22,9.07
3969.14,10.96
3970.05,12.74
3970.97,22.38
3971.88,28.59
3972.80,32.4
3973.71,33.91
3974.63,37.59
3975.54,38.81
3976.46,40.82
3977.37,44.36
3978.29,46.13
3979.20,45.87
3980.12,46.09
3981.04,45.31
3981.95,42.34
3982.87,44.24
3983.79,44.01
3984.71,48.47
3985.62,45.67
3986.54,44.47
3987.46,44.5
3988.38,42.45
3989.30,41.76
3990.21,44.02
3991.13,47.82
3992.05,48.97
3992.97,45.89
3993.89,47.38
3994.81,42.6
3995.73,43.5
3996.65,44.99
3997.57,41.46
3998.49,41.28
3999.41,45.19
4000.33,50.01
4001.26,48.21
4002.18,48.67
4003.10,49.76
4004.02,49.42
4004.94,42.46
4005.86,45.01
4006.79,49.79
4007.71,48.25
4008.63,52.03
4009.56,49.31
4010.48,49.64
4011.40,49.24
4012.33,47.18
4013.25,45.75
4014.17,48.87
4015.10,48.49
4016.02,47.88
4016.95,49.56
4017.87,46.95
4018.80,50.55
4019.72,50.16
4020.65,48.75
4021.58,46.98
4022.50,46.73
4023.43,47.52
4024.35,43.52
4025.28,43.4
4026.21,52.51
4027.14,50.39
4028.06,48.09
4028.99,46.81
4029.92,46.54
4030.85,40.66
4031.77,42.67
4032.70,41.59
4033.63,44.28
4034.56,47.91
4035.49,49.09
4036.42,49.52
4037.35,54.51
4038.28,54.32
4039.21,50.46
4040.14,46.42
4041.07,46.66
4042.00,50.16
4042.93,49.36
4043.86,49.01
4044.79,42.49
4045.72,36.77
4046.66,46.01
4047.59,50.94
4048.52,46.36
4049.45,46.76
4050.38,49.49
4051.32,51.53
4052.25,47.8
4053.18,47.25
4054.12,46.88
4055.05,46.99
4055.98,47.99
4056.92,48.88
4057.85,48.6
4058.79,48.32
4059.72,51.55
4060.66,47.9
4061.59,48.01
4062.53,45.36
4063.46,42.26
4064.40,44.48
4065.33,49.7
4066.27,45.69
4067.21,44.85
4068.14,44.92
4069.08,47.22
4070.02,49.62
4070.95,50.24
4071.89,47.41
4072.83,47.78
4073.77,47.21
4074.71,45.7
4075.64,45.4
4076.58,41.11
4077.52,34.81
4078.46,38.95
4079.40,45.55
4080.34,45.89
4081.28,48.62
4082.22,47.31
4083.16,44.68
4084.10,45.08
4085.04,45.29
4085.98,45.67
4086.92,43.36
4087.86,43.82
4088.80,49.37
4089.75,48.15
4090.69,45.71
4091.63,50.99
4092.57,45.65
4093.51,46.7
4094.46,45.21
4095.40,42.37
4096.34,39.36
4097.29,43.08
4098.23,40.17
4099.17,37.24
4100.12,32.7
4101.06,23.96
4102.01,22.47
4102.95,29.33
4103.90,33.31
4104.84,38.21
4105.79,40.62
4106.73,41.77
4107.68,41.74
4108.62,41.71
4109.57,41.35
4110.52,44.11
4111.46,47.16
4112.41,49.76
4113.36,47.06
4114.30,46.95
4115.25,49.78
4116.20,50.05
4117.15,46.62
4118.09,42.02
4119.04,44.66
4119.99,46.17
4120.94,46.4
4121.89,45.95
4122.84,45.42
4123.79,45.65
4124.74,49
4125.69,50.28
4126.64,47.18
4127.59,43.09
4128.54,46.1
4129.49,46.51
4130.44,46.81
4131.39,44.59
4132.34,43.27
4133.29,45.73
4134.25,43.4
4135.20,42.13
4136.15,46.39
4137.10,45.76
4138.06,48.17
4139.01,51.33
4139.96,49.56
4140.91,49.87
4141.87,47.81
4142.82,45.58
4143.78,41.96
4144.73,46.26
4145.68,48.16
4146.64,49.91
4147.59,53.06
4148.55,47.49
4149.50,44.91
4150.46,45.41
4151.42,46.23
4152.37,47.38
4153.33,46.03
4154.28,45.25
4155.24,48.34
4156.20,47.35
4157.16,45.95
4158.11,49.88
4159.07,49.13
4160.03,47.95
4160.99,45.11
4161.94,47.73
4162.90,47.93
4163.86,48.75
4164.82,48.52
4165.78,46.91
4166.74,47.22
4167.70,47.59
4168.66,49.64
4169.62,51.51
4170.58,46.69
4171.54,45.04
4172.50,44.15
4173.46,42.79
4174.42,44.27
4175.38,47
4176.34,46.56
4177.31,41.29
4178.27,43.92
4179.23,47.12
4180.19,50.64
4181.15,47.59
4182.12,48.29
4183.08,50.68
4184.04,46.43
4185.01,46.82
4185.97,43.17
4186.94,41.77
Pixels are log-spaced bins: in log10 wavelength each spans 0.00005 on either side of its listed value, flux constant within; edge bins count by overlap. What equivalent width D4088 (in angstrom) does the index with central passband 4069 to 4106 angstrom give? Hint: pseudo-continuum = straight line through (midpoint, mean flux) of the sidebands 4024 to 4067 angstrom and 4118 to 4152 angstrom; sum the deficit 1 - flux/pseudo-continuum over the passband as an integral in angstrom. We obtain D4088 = 3.4 angstrom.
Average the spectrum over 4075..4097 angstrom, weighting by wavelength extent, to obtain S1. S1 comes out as 44.7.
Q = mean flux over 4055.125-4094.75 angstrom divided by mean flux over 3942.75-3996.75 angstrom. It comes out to 1.2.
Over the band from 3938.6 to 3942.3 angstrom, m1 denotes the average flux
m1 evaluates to 41.3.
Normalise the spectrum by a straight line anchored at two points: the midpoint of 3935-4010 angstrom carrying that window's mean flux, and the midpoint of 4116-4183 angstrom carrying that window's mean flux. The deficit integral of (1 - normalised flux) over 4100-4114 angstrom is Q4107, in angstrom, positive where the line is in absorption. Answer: 2.1 angstrom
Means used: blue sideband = 40.5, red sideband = 46.8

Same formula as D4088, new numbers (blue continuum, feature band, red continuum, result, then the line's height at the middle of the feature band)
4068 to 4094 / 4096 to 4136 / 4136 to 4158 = 3.4 angstrom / 46.6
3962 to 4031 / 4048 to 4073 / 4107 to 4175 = -1.8 angstrom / 44.4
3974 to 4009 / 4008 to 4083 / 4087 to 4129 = -4.9 angstrom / 44.2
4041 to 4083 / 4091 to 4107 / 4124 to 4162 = 2.8 angstrom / 46.7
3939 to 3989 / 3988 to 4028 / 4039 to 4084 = -4.5 angstrom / 42.4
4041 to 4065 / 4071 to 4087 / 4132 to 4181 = 0.8 angstrom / 47.2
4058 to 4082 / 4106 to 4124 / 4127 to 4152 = 0.4 angstrom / 46.3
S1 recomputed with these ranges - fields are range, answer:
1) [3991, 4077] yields 47.2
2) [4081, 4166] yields 45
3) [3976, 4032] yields 46.4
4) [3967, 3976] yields 24.3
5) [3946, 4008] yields 40.7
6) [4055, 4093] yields 46.2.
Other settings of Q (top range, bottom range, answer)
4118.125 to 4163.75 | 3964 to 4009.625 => 1.16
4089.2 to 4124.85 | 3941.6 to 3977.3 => 1.16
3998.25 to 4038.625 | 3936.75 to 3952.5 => 1.15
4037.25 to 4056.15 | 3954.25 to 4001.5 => 1.22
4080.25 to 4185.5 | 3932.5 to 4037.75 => 1.09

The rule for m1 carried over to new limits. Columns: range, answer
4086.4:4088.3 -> 43.7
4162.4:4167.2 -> 47.8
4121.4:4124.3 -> 45.7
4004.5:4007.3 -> 45.8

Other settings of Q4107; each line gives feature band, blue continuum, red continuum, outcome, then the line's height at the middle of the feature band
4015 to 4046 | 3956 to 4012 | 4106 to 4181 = -3.6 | 42.5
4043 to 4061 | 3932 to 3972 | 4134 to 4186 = -3.2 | 40.4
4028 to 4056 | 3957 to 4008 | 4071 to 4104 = -3.9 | 41.5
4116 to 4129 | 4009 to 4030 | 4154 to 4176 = 0.3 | 47.4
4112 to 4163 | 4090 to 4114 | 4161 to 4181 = -3.6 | 43.8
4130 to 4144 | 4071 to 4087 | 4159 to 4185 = 0.0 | 46.2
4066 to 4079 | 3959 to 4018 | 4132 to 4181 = -0.2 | 44.2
